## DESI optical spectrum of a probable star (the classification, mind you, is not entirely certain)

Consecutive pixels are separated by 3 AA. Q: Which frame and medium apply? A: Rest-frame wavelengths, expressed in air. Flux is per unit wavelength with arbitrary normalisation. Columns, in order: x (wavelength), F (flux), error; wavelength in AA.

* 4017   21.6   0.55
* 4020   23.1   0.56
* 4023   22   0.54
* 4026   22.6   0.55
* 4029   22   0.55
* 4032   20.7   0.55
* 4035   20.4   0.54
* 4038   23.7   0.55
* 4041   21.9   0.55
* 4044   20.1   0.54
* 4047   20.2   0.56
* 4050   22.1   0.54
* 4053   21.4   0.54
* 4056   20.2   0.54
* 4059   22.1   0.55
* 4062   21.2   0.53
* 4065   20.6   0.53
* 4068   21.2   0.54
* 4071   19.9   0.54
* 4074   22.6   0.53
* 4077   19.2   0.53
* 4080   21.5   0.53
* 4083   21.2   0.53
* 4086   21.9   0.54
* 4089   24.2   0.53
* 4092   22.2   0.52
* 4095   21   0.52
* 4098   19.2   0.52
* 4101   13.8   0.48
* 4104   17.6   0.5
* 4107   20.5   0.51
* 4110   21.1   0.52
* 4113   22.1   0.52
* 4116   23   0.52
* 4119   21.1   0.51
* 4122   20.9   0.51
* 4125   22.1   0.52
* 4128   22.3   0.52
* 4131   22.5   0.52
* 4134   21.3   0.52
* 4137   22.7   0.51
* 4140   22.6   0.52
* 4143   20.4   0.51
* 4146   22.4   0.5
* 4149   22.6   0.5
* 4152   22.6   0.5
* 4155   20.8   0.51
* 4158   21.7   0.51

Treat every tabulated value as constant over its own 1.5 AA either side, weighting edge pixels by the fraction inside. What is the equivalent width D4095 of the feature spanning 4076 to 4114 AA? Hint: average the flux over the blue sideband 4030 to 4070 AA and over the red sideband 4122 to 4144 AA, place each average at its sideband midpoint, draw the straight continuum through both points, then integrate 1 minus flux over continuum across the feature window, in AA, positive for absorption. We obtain 2.1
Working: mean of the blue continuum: 21.2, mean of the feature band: 20.4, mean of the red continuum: 21.9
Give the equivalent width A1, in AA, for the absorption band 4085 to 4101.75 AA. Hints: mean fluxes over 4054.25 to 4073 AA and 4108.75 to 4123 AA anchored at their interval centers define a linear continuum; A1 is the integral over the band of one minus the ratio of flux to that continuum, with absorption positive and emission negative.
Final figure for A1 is 0.6 AA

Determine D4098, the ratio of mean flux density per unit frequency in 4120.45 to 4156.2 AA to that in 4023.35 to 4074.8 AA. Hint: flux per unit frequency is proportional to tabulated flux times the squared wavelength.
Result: 1.1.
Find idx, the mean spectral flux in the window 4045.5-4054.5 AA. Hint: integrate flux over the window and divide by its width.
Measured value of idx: 21.2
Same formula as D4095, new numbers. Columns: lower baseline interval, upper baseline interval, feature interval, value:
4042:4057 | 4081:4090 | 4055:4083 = 0.85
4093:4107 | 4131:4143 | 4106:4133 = -1.99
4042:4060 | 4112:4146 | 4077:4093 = -0.38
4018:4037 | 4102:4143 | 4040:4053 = 0.40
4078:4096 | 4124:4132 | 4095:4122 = 2.70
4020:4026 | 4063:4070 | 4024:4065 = 0.45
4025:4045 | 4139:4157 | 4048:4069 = 0.44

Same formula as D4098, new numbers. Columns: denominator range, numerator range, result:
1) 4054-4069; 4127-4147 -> 1.08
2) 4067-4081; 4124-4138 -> 1.09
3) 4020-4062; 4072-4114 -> 0.98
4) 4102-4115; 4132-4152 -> 1.11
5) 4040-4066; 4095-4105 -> 0.85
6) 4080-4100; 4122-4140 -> 1.05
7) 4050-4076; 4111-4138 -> 1.07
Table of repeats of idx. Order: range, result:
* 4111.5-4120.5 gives 22.1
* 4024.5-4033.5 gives 21.8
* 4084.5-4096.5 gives 22.3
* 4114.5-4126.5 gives 21.8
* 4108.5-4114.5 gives 21.6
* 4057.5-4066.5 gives 21.3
